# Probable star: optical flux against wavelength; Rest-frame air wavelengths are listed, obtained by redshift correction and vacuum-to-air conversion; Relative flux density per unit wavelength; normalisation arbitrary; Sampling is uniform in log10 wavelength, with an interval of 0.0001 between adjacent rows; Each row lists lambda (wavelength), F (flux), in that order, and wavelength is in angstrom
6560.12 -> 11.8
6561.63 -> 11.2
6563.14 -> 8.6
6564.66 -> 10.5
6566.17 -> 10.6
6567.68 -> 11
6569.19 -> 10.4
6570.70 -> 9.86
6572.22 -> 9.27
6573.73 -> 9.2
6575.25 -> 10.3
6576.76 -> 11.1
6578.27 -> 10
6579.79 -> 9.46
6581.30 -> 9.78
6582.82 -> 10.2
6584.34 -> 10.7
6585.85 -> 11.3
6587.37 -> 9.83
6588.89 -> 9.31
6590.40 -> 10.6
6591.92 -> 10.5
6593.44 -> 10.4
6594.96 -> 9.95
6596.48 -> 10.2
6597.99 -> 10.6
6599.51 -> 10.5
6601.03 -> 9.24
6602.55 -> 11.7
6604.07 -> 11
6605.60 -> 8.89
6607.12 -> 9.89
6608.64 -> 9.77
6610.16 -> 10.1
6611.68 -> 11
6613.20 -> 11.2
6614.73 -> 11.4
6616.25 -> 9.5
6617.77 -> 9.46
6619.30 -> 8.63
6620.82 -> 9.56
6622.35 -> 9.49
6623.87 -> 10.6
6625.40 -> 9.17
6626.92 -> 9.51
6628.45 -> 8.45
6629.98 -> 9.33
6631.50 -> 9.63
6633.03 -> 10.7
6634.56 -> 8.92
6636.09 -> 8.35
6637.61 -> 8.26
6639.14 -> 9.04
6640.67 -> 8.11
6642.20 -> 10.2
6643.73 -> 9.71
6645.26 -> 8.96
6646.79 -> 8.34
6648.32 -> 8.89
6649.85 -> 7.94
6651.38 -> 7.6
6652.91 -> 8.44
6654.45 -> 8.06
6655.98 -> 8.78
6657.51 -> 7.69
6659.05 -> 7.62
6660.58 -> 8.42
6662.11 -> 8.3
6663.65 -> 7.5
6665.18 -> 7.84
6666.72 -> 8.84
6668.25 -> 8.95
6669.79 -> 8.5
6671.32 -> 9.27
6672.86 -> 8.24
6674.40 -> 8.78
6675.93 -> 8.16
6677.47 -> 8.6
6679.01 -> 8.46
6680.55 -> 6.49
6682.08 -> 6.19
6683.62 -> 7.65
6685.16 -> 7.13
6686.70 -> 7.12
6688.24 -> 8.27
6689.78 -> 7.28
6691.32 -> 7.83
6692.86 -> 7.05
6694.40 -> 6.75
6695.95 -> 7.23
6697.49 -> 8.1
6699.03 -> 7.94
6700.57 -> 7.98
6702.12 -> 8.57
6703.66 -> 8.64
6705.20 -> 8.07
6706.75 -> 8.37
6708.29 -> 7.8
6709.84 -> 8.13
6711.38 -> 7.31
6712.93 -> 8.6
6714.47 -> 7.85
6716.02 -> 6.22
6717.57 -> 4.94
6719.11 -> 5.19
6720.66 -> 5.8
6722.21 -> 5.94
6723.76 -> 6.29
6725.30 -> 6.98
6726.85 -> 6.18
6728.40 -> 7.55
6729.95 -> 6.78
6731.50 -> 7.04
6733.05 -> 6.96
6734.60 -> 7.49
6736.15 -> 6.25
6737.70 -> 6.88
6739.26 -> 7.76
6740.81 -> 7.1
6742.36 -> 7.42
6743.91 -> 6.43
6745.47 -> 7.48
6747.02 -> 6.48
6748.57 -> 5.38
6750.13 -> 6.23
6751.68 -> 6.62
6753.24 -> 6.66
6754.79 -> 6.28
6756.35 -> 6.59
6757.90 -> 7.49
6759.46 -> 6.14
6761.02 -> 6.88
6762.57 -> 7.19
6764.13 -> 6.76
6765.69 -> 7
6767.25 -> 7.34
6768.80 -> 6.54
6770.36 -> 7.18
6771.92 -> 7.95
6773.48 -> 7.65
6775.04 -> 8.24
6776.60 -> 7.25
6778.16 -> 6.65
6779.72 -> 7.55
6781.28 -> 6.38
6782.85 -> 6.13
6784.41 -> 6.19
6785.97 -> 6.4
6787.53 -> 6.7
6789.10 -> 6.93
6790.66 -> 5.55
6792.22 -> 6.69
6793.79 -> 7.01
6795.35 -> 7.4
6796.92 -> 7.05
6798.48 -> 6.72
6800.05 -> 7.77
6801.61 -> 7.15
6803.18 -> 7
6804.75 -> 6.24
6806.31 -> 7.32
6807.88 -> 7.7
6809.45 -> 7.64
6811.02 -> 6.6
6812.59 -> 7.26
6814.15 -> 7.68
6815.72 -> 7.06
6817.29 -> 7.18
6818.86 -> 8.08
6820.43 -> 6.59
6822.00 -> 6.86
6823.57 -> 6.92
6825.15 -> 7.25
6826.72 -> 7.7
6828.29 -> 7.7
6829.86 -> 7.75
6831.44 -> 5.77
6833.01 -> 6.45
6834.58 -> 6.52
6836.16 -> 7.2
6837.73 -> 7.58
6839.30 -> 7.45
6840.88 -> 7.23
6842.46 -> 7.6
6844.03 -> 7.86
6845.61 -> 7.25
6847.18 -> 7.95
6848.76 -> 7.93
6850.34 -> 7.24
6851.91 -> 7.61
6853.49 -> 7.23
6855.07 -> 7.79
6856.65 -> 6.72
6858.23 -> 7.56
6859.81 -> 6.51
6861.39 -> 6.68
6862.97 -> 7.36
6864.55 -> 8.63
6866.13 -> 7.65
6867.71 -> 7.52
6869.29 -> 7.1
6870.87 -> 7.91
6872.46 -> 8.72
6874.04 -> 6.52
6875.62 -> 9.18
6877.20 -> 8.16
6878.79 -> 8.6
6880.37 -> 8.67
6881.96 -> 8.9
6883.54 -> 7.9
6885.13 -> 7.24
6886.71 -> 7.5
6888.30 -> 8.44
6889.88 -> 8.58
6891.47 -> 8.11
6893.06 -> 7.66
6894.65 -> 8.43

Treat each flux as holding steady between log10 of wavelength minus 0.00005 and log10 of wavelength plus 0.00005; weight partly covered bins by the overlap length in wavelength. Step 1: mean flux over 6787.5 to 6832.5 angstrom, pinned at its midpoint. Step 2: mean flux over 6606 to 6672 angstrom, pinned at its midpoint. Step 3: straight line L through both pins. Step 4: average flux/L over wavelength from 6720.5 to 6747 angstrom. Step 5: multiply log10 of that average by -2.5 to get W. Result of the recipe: 0.16 mag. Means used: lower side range 9.07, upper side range 7.08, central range 6.86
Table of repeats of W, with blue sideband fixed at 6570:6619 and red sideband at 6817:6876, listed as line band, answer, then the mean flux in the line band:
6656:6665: 0.184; 7.98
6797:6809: 0.104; 7.14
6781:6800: 0.201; 6.64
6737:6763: 0.243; 6.76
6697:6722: 0.198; 7.43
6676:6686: 0.229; 7.47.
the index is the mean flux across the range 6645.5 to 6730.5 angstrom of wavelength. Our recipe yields 7.67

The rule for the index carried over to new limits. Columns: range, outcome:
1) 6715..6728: 6.02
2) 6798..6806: 7.01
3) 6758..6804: 6.95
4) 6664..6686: 8.07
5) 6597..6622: 10.1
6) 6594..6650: 9.65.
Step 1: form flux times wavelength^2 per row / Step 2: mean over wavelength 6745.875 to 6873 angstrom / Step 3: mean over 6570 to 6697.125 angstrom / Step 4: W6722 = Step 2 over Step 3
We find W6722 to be 0.83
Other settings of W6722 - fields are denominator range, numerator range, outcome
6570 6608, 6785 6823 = 0.74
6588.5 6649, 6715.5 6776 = 0.72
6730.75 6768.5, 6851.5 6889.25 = 1.18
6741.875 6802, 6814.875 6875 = 1.09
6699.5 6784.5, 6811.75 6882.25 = 1.10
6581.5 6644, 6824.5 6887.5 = 0.82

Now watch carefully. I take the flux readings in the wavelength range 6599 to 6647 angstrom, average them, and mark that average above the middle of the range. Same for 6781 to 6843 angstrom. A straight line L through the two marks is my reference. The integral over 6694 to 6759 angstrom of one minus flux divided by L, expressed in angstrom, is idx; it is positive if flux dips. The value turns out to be 9.3 angstrom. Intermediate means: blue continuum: 9.65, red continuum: 7.01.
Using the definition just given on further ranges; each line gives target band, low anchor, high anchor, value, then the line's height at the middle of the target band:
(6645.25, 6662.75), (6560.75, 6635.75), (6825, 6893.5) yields 2.4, 9.52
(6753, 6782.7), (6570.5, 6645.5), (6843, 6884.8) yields 5.2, 8.53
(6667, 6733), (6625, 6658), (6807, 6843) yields 6.6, 8.31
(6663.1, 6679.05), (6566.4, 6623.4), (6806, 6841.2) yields 1.2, 9.16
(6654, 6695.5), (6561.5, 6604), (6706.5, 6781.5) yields 2.1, 8.34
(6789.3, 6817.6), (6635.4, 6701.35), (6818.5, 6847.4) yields 1.3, 7.38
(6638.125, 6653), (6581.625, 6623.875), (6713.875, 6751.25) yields 0.5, 9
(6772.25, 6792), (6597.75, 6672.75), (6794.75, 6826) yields 1.8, 7.5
